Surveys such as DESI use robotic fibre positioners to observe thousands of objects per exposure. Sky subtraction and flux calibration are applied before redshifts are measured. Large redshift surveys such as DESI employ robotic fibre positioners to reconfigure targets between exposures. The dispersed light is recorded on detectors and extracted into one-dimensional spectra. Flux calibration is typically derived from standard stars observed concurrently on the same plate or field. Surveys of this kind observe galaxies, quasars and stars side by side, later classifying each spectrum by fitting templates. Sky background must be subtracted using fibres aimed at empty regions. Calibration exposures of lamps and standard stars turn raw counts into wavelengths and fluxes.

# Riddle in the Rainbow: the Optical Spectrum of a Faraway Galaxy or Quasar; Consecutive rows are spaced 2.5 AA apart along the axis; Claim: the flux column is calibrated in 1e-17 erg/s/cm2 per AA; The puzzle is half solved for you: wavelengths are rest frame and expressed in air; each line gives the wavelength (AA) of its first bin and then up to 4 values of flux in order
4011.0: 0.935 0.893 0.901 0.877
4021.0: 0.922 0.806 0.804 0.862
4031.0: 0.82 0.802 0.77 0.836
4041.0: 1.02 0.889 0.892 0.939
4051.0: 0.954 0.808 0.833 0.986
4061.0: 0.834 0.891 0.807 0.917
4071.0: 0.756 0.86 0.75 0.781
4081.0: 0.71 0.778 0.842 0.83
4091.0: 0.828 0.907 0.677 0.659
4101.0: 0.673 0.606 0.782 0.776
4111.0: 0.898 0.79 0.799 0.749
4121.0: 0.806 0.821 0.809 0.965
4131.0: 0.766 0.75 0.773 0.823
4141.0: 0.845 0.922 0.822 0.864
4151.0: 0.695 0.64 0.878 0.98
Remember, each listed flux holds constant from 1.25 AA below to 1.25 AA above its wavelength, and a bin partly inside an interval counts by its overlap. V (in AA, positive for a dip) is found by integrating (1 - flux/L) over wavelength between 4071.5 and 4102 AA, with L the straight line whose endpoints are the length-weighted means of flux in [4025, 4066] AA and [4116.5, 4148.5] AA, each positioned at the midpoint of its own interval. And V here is 2.6 AA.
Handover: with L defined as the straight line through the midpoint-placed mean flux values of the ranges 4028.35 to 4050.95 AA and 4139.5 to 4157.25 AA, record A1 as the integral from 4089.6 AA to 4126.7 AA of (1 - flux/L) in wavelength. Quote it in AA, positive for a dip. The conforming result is 2.8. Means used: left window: 0.875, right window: 0.81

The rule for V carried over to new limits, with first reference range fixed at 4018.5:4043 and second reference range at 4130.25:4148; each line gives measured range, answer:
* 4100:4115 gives 1.3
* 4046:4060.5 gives -0.9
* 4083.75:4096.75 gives 0.2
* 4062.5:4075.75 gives 0.0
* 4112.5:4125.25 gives 0.5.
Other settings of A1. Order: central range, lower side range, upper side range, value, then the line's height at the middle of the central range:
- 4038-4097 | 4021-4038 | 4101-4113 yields -4.33 AA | 0.789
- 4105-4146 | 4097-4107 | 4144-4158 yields -4.62 AA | 0.735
